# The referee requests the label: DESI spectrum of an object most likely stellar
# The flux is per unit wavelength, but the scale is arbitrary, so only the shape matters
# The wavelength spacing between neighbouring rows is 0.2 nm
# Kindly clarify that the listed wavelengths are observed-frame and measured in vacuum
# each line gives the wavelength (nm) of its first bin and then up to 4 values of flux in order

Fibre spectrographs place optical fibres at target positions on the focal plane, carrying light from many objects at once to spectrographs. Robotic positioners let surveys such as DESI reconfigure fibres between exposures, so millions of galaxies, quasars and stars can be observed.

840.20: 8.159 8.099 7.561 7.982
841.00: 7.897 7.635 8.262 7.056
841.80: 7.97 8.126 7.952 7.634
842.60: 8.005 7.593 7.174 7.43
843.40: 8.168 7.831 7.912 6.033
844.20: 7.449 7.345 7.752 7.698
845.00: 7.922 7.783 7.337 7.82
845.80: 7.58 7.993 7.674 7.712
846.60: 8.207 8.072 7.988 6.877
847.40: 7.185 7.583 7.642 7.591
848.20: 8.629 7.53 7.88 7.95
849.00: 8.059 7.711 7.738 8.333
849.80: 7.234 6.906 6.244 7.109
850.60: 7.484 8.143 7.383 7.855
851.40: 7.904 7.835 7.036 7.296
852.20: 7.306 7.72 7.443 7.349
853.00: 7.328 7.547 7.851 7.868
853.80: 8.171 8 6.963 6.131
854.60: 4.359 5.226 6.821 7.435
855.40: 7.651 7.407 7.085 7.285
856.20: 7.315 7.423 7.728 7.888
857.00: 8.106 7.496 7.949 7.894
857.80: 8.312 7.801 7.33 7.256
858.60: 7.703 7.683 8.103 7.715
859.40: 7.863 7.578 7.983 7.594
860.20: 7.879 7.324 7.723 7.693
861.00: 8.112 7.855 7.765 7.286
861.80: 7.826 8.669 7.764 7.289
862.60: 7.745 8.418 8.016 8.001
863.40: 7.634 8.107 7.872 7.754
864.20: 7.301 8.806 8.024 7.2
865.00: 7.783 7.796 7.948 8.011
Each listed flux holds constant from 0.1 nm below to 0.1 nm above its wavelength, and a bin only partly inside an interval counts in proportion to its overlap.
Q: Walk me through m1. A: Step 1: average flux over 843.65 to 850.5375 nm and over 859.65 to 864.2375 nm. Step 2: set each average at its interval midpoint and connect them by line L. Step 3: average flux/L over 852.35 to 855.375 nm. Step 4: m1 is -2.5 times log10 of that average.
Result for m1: 0.09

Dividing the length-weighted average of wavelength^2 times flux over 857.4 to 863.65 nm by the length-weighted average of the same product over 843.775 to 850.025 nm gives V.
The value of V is 1.05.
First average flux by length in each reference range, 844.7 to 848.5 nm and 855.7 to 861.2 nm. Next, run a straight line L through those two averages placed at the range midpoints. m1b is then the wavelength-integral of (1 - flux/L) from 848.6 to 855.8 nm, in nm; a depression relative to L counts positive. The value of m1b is 0.35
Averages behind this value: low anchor 7.73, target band 7.34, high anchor 7.7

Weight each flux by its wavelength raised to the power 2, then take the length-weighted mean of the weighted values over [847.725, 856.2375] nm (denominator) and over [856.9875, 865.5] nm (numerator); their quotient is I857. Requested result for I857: 1.1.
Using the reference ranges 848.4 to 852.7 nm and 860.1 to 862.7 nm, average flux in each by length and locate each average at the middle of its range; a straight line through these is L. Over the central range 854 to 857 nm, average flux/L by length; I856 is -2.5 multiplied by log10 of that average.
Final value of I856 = 0.10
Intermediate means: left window 7.55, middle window 6.98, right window 7.76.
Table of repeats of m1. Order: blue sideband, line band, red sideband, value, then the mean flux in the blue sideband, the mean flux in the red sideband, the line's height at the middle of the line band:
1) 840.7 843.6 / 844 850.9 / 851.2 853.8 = 0.007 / 7.78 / 7.58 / 7.68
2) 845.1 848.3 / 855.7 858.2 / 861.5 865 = 0.019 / 7.73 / 7.86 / 7.81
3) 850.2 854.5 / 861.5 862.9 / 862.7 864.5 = 0.010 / 7.48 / 7.99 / 7.93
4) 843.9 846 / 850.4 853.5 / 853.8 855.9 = -0.084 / 7.5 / 6.78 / 6.99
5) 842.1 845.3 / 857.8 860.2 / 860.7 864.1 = 0.014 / 7.61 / 7.87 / 7.82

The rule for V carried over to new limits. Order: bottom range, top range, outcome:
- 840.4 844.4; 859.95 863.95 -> 1.07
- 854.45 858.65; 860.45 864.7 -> 1.10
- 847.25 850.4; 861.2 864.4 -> 1.07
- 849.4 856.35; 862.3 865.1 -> 1.11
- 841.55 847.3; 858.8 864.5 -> 1.07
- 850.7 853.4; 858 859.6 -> 1.03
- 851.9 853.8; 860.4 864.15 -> 1.06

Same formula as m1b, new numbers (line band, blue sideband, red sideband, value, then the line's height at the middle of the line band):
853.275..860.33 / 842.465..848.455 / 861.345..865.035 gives 0.30 nm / 7.78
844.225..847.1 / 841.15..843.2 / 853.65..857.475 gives -0.07 nm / 7.59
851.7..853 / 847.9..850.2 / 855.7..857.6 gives 0.05 nm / 7.66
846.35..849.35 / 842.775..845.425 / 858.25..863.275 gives -0.07 nm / 7.59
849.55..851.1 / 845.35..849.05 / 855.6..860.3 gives 0.08 nm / 7.74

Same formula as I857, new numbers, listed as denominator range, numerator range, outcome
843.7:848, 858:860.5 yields 1.04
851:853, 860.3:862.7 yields 1.06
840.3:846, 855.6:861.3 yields 1.04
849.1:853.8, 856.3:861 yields 1.05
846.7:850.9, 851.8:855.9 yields 0.95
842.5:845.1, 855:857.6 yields 1.03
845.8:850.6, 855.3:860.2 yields 1.03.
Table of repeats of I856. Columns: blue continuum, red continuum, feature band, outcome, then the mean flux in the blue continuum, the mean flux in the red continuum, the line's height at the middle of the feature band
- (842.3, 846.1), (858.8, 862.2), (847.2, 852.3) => 0.01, 7.6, 7.81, 7.67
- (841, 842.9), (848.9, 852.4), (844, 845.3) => 0.03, 7.81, 7.51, 7.72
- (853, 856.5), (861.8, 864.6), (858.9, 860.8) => -0.02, 7.1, 7.95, 7.61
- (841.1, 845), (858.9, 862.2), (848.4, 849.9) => -0.02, 7.64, 7.81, 7.7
